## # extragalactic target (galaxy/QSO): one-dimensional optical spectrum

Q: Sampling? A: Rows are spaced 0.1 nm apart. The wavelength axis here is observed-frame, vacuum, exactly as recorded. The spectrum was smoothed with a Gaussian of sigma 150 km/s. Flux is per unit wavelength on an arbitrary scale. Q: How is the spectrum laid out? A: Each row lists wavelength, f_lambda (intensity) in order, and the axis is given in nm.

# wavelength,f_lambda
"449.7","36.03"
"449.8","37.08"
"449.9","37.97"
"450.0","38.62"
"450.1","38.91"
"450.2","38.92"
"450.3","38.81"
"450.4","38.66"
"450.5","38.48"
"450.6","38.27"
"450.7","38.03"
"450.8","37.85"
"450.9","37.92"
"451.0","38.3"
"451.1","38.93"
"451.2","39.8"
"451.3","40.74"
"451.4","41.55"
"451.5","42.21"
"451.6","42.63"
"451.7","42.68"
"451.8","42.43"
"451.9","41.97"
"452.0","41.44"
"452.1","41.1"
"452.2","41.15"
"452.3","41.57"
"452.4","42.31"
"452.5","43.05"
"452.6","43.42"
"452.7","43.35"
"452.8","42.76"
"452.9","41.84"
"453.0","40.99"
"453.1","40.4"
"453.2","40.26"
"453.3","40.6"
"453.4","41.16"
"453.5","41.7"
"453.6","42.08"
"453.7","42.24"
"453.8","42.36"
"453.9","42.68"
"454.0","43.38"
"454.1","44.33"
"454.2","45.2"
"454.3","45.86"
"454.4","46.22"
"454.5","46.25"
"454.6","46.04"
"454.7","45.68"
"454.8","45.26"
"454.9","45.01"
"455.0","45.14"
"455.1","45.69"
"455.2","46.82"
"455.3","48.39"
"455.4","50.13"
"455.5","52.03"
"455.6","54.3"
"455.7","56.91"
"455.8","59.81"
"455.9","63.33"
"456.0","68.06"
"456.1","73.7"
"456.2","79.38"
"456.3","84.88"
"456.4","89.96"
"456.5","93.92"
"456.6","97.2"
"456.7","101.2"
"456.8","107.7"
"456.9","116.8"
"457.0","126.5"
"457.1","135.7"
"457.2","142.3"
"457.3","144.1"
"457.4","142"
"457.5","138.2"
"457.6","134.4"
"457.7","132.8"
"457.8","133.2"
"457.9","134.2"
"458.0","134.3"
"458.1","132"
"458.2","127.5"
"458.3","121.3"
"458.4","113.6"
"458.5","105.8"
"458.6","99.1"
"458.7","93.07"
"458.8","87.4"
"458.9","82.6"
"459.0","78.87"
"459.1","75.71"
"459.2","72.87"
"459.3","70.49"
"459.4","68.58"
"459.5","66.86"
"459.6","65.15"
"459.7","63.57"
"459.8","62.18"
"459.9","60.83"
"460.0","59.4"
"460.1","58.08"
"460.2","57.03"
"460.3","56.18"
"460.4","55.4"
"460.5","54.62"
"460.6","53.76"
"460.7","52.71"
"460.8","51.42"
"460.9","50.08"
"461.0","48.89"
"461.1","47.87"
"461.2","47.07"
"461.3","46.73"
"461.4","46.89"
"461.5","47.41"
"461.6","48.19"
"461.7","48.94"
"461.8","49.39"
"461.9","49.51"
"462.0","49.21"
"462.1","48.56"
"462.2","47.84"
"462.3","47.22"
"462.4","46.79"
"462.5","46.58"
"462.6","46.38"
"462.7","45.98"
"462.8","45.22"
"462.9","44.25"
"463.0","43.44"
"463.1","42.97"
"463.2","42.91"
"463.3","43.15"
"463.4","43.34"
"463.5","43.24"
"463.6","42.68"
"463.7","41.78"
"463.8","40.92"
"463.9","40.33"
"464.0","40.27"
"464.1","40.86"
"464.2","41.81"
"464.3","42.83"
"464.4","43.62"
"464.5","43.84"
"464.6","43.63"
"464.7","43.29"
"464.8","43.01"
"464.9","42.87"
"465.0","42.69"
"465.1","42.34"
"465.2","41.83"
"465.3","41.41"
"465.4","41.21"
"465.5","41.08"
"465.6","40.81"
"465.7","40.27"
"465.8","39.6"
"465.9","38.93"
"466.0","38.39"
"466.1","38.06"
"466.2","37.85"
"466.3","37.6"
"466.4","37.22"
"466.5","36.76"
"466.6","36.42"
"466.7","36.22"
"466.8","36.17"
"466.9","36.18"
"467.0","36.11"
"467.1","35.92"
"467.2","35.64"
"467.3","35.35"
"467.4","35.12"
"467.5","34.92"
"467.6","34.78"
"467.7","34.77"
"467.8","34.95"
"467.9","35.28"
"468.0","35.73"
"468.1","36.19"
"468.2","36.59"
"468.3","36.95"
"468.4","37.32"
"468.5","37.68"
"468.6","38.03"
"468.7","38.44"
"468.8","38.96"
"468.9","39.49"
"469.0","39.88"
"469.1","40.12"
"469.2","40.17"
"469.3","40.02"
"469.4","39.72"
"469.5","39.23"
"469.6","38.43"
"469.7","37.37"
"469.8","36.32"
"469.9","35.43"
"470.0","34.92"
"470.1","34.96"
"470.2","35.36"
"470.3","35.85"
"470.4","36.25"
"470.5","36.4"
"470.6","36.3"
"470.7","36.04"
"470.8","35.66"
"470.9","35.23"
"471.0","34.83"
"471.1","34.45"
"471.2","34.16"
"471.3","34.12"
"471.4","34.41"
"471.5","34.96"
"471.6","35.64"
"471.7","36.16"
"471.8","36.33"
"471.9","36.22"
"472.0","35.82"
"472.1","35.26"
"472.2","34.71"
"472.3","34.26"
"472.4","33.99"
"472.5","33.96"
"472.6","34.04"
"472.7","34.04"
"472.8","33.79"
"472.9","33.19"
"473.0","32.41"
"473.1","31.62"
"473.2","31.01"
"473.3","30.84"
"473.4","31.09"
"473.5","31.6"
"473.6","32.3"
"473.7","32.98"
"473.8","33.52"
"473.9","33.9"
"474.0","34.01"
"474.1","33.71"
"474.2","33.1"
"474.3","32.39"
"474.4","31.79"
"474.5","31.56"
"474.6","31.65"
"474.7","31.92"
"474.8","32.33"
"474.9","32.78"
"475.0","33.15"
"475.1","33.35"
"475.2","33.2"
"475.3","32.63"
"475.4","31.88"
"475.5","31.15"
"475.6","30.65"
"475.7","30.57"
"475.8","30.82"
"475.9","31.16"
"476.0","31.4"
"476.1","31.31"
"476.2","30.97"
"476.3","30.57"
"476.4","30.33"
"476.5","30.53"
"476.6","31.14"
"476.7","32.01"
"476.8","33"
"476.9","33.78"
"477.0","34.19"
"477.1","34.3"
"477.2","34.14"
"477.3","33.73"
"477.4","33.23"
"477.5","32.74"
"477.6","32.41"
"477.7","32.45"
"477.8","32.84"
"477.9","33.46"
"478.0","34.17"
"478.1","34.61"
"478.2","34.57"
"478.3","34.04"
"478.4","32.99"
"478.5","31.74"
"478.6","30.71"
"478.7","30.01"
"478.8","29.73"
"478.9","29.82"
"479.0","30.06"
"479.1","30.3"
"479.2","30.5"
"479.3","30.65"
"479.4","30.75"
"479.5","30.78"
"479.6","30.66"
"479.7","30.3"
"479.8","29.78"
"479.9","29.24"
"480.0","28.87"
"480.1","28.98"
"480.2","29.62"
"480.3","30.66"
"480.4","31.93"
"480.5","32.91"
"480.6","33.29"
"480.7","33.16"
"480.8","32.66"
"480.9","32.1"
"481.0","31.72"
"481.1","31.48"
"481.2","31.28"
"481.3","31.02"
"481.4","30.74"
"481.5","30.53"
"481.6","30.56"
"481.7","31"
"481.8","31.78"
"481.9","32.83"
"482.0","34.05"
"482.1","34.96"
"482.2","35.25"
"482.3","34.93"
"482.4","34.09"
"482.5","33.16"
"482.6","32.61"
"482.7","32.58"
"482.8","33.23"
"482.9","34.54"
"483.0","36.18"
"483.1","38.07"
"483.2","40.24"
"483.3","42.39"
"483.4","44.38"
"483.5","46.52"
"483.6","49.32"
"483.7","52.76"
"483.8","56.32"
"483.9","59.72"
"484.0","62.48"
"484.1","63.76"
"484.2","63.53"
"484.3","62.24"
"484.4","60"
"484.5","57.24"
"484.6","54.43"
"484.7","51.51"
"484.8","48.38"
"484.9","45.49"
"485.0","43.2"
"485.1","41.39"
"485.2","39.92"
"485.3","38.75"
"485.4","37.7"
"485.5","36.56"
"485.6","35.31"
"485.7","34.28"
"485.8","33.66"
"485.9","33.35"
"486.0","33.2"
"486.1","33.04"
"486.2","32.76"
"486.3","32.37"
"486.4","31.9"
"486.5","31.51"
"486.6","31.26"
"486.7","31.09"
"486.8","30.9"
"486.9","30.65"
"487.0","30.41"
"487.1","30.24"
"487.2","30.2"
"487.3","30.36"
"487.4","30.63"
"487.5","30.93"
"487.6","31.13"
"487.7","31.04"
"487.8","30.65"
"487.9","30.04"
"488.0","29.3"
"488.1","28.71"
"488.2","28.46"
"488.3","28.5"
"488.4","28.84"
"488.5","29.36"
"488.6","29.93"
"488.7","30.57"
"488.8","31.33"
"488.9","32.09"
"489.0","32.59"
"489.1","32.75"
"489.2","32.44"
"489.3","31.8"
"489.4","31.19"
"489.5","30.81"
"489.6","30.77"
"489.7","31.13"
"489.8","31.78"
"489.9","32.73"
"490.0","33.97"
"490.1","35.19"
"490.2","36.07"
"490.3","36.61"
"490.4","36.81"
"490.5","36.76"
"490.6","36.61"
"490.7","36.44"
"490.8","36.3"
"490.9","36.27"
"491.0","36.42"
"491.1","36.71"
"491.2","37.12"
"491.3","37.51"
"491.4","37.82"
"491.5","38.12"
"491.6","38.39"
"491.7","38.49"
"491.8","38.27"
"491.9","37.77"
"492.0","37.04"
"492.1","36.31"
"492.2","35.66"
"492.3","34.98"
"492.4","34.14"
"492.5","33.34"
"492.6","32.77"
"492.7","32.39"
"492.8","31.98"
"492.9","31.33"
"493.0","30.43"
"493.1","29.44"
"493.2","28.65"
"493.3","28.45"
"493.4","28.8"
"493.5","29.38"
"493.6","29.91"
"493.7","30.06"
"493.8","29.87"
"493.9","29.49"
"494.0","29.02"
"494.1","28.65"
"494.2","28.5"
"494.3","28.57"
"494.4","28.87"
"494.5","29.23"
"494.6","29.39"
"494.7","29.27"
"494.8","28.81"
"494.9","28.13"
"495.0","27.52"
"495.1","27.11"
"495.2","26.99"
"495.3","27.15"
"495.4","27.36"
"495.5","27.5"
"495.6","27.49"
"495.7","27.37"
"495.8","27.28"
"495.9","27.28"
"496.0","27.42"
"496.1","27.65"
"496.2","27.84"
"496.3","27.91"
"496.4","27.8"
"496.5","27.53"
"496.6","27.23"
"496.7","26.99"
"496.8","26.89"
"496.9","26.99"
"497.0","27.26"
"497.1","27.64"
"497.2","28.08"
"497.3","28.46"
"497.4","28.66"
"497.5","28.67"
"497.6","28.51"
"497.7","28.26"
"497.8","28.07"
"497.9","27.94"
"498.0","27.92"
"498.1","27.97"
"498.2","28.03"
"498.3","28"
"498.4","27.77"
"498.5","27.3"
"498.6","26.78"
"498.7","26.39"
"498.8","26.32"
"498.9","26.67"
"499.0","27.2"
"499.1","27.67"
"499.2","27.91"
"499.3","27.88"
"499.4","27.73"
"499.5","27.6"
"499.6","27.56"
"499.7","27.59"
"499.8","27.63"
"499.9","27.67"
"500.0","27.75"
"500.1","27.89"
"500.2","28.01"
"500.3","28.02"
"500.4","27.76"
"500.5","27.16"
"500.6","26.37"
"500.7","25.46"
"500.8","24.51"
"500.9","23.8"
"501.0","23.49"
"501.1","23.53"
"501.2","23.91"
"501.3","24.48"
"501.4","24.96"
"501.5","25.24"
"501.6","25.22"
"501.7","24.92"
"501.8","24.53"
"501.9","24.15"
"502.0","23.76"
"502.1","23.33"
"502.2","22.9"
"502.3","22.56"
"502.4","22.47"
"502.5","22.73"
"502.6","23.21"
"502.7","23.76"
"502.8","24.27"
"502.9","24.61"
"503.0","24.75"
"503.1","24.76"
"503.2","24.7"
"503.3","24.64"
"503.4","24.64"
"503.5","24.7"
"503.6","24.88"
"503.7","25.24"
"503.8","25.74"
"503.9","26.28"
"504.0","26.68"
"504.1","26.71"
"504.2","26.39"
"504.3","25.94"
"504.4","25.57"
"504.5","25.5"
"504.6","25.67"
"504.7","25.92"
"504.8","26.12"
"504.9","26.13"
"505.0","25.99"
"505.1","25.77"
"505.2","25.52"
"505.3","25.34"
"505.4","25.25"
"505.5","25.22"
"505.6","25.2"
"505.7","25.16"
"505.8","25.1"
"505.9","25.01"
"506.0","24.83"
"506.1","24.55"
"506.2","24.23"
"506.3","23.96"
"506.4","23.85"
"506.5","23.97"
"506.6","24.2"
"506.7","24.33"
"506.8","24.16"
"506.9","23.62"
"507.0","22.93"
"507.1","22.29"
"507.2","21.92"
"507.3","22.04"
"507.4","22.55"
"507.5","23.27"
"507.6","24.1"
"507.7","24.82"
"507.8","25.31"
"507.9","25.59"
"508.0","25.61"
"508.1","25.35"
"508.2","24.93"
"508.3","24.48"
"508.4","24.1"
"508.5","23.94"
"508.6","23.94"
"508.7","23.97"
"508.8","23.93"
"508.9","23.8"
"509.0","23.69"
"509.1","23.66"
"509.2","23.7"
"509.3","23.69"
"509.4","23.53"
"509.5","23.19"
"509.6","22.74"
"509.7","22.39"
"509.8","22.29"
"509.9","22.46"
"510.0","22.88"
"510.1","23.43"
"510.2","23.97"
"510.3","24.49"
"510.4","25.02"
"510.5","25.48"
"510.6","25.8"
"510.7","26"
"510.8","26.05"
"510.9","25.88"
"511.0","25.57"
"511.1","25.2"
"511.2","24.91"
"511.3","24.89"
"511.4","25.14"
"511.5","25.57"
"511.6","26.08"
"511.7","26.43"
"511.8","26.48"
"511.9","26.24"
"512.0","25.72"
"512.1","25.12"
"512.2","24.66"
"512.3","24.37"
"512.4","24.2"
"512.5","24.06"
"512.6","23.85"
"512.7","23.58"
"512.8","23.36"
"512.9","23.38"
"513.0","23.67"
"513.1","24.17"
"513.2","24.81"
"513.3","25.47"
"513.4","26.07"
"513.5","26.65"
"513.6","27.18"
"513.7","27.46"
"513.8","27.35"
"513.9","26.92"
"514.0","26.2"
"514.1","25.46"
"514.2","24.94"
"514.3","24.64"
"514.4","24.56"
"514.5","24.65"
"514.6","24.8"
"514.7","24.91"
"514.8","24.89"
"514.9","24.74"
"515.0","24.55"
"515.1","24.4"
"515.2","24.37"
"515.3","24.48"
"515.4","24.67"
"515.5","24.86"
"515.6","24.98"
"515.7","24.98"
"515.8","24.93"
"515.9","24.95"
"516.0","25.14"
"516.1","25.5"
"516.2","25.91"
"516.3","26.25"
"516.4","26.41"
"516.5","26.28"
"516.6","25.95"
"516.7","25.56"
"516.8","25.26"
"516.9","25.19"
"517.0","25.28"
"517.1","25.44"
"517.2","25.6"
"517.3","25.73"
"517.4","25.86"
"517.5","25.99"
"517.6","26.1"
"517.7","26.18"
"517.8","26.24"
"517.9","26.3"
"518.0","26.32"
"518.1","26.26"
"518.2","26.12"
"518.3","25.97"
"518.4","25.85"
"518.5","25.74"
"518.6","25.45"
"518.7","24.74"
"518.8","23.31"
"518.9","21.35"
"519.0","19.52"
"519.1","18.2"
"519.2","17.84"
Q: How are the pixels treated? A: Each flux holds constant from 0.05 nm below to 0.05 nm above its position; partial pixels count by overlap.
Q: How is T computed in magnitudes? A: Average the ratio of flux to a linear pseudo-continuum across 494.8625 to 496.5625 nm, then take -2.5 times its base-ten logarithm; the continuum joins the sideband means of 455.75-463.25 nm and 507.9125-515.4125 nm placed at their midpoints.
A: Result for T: 0.430 mag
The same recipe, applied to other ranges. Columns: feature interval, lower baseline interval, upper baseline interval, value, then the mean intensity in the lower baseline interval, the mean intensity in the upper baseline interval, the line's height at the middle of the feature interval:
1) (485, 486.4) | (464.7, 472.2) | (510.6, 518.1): -0.09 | 37.3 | 25.4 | 32.8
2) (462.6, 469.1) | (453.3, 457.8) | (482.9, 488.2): 0.49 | 73.9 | 40.1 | 62.3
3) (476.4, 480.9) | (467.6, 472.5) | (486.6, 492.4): 0.10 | 36.4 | 33.2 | 35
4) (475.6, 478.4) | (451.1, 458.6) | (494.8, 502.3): 0.42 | 69.7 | 26.8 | 48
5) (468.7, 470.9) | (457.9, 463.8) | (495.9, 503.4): 0.41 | 62.9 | 26.3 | 54.5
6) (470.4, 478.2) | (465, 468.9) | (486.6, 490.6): 0.07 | 37.6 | 31.6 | 35.6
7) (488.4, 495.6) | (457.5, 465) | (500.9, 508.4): 0.12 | 63.4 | 24.6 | 35.9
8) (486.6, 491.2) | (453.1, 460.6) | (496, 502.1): 0.20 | 76.7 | 26.9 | 38.9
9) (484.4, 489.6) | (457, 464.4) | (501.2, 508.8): 0.25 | 70.2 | 24.6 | 43.1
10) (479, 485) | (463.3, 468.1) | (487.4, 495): -0.11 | 39.3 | 32.3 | 34.9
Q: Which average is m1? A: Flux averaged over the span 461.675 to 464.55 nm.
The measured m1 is 44.6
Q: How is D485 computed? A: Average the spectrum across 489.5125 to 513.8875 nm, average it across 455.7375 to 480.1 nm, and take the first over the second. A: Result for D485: 0.6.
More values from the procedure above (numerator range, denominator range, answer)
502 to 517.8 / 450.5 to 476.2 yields 0.50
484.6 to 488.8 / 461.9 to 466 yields 0.78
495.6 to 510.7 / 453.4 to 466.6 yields 0.41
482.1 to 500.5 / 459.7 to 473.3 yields 0.81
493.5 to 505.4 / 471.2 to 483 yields 0.82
